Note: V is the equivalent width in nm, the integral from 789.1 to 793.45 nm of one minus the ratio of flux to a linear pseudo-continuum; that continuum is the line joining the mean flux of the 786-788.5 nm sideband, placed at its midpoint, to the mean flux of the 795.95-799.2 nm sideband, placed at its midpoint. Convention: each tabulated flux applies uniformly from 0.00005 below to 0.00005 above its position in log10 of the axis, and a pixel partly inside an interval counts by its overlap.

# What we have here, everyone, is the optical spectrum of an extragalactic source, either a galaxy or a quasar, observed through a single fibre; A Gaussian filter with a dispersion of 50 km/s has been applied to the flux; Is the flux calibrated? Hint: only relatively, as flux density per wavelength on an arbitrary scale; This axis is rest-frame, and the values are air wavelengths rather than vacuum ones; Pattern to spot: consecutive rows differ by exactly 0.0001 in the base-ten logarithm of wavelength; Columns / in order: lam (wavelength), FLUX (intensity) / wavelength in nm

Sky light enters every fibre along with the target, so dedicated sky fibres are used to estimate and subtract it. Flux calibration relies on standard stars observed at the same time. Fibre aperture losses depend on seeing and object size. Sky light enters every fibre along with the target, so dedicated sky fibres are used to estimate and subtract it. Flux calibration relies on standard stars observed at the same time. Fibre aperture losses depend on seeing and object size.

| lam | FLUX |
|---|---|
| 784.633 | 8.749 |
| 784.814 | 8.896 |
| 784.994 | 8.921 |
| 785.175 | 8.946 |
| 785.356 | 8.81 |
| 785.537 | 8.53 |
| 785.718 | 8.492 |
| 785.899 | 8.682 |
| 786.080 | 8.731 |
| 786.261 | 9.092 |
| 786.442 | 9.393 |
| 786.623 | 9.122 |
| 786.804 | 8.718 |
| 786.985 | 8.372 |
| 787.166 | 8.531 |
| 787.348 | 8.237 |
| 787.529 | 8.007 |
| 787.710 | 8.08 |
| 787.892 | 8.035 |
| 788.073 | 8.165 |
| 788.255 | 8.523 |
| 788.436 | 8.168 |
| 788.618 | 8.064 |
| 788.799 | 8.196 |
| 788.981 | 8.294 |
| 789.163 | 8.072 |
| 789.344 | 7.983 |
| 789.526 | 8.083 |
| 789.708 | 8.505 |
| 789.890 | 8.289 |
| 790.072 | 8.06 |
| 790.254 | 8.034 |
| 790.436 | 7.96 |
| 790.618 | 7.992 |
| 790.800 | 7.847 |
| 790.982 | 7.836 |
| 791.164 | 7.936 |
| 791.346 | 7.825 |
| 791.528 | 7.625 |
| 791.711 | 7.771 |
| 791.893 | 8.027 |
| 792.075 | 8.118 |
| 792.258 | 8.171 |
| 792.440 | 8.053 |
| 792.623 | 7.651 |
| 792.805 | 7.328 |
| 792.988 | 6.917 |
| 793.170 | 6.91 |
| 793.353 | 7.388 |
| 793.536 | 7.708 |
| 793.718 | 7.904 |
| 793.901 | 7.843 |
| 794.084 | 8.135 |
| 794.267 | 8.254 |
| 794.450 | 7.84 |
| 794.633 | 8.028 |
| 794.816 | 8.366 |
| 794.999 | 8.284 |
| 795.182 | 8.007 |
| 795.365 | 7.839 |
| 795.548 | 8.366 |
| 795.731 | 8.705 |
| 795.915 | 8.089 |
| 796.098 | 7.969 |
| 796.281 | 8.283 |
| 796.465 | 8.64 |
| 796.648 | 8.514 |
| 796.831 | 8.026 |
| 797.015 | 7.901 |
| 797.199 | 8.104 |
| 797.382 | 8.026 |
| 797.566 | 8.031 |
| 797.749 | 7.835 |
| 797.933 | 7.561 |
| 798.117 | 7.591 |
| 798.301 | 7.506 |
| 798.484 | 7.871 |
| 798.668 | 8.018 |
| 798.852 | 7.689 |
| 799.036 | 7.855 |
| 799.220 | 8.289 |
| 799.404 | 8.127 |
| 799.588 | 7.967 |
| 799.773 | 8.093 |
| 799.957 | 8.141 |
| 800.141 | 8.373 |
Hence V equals 0.24 nm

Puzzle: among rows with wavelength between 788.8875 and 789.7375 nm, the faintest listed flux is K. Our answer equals 7.983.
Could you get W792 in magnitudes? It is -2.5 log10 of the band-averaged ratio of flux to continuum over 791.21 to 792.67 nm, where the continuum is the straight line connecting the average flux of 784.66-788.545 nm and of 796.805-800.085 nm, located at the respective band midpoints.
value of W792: 0.05 mag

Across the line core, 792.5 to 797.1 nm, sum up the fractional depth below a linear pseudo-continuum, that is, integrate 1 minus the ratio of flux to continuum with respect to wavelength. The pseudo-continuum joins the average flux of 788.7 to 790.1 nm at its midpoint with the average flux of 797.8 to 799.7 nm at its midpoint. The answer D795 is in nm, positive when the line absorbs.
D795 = 0.02 nm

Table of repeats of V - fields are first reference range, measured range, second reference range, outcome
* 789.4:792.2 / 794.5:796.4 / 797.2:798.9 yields -0.076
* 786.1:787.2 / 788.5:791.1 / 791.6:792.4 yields 0.089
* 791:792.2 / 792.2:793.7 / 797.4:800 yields 0.070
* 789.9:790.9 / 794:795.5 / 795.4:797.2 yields 0.016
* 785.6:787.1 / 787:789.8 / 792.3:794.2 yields 0.085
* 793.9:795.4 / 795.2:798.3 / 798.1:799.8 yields -0.029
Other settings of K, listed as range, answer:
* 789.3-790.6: 7.96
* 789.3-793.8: 6.91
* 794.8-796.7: 7.839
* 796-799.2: 7.506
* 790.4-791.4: 7.825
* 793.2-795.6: 7.388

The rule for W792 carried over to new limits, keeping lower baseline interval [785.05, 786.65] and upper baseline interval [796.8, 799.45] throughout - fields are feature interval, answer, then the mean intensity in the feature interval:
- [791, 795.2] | 0.061 mag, 7.83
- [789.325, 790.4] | 0.050 mag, 8.16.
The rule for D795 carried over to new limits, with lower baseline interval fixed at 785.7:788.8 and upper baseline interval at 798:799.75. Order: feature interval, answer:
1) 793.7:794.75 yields 0.01 nm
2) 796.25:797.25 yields -0.03 nm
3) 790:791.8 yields 0.09 nm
